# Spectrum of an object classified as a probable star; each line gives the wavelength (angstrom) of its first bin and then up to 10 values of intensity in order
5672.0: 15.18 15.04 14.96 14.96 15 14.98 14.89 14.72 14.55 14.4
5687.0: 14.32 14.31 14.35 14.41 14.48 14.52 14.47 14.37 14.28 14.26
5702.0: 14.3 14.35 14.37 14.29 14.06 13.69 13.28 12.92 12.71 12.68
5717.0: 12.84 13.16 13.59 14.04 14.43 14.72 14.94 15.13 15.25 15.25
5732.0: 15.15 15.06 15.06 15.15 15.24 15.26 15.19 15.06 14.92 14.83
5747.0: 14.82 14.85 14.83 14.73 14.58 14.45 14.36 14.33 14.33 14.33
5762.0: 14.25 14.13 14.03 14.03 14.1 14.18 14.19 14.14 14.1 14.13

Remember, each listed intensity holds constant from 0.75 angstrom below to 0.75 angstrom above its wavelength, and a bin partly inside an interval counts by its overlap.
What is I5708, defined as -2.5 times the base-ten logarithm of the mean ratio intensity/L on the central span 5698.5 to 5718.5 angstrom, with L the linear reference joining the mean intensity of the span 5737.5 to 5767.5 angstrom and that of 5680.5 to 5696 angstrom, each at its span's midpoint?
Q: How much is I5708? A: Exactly 0.07 mag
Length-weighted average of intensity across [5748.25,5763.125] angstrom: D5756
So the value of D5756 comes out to 14.5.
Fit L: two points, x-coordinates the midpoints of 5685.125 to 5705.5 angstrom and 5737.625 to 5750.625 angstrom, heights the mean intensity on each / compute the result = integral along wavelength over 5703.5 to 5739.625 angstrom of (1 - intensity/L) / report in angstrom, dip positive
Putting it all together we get 1.1 angstrom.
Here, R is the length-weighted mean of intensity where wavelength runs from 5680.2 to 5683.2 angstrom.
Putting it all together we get 14.8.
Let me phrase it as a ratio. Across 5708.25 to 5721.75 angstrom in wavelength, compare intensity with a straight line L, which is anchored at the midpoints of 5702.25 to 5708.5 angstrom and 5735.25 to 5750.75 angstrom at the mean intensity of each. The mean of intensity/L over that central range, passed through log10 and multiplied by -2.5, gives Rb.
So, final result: 0.10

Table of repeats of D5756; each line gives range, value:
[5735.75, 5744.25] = 15.1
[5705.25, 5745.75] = 14.4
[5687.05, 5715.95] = 14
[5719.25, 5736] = 14.8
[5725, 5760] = 14.9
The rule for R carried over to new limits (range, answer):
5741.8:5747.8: 14.9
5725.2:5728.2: 15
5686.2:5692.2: 14.3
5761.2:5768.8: 14.1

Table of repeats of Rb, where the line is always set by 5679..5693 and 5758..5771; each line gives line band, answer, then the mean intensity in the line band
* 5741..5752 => -0.047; 14.9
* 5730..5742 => -0.063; 15.2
